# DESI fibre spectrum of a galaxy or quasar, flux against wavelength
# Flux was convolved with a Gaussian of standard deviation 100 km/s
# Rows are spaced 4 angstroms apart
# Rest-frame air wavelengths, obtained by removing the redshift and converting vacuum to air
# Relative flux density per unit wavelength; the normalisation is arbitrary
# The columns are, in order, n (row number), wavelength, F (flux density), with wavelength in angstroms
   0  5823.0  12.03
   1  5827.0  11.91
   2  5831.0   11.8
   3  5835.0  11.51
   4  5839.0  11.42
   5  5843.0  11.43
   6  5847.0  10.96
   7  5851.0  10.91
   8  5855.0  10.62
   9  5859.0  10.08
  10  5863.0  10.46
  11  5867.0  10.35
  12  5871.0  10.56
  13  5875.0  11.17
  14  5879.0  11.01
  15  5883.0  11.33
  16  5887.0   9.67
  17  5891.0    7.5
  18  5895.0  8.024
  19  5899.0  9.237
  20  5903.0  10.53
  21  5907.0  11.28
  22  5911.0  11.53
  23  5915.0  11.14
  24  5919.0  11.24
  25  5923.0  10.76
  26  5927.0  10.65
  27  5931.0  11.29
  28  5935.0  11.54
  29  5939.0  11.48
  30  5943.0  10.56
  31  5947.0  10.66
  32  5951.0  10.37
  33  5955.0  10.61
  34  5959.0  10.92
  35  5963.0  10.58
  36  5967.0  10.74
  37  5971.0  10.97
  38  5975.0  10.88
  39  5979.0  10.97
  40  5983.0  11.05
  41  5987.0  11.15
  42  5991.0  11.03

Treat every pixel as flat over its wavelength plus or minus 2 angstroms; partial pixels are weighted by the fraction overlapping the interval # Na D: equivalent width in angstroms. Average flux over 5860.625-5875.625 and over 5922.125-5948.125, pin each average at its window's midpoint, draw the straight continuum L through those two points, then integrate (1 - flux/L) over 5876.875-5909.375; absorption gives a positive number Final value 2.7 angstroms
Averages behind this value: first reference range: 10.6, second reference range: 11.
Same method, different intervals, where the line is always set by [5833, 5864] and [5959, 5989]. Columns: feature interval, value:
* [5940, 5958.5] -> 0.5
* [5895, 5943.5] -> 0.4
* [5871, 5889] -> 0.3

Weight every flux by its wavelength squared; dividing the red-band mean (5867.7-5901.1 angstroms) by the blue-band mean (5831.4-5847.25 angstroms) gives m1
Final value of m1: 0.87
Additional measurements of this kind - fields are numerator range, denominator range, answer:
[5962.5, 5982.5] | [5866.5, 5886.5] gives 1.04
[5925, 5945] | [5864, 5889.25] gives 1.06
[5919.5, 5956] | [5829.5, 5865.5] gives 1.02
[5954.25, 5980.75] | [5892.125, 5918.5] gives 1.08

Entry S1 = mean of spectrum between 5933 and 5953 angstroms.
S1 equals 10.9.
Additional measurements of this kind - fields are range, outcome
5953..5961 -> 10.8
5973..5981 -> 10.9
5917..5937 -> 11.1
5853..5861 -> 10.3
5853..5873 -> 10.4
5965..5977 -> 10.9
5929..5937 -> 11.4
